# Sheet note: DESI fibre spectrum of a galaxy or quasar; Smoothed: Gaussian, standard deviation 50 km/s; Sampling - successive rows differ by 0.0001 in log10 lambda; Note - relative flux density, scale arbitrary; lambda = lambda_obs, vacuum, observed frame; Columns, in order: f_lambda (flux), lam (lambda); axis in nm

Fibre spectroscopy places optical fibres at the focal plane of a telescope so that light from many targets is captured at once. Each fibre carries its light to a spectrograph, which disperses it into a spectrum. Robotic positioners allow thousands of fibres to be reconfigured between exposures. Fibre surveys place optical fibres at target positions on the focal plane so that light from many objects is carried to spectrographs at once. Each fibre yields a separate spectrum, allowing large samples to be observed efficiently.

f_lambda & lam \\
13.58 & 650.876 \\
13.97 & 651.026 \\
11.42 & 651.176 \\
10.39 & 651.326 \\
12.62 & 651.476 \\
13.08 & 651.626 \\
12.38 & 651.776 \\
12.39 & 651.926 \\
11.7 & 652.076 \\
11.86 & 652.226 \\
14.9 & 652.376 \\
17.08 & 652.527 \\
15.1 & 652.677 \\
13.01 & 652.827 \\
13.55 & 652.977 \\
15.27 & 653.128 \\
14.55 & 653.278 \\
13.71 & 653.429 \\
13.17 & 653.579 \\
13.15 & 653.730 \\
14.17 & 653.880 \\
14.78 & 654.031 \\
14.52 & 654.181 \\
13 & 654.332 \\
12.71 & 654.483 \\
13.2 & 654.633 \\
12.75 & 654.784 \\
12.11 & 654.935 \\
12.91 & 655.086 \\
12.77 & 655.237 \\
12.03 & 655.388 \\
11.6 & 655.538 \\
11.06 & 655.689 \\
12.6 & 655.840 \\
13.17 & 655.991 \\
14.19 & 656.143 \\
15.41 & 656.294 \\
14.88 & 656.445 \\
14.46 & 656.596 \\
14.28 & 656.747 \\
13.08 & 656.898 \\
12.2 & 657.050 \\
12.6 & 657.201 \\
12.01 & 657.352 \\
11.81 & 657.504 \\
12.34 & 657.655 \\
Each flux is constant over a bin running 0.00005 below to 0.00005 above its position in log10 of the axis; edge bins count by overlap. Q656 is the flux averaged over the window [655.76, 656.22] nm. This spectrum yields 13.3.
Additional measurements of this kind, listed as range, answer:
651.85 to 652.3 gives 12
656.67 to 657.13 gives 13.2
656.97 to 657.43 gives 12.3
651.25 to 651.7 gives 12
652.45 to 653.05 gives 14.7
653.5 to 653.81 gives 13.2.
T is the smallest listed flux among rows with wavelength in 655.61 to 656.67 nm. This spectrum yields 11.06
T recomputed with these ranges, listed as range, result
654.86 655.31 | 12.11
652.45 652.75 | 15.1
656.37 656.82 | 14.28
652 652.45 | 11.7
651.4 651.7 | 12.62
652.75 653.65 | 13.01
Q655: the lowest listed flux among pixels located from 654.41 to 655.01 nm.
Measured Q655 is 12.11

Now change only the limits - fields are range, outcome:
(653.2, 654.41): 13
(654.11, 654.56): 12.71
